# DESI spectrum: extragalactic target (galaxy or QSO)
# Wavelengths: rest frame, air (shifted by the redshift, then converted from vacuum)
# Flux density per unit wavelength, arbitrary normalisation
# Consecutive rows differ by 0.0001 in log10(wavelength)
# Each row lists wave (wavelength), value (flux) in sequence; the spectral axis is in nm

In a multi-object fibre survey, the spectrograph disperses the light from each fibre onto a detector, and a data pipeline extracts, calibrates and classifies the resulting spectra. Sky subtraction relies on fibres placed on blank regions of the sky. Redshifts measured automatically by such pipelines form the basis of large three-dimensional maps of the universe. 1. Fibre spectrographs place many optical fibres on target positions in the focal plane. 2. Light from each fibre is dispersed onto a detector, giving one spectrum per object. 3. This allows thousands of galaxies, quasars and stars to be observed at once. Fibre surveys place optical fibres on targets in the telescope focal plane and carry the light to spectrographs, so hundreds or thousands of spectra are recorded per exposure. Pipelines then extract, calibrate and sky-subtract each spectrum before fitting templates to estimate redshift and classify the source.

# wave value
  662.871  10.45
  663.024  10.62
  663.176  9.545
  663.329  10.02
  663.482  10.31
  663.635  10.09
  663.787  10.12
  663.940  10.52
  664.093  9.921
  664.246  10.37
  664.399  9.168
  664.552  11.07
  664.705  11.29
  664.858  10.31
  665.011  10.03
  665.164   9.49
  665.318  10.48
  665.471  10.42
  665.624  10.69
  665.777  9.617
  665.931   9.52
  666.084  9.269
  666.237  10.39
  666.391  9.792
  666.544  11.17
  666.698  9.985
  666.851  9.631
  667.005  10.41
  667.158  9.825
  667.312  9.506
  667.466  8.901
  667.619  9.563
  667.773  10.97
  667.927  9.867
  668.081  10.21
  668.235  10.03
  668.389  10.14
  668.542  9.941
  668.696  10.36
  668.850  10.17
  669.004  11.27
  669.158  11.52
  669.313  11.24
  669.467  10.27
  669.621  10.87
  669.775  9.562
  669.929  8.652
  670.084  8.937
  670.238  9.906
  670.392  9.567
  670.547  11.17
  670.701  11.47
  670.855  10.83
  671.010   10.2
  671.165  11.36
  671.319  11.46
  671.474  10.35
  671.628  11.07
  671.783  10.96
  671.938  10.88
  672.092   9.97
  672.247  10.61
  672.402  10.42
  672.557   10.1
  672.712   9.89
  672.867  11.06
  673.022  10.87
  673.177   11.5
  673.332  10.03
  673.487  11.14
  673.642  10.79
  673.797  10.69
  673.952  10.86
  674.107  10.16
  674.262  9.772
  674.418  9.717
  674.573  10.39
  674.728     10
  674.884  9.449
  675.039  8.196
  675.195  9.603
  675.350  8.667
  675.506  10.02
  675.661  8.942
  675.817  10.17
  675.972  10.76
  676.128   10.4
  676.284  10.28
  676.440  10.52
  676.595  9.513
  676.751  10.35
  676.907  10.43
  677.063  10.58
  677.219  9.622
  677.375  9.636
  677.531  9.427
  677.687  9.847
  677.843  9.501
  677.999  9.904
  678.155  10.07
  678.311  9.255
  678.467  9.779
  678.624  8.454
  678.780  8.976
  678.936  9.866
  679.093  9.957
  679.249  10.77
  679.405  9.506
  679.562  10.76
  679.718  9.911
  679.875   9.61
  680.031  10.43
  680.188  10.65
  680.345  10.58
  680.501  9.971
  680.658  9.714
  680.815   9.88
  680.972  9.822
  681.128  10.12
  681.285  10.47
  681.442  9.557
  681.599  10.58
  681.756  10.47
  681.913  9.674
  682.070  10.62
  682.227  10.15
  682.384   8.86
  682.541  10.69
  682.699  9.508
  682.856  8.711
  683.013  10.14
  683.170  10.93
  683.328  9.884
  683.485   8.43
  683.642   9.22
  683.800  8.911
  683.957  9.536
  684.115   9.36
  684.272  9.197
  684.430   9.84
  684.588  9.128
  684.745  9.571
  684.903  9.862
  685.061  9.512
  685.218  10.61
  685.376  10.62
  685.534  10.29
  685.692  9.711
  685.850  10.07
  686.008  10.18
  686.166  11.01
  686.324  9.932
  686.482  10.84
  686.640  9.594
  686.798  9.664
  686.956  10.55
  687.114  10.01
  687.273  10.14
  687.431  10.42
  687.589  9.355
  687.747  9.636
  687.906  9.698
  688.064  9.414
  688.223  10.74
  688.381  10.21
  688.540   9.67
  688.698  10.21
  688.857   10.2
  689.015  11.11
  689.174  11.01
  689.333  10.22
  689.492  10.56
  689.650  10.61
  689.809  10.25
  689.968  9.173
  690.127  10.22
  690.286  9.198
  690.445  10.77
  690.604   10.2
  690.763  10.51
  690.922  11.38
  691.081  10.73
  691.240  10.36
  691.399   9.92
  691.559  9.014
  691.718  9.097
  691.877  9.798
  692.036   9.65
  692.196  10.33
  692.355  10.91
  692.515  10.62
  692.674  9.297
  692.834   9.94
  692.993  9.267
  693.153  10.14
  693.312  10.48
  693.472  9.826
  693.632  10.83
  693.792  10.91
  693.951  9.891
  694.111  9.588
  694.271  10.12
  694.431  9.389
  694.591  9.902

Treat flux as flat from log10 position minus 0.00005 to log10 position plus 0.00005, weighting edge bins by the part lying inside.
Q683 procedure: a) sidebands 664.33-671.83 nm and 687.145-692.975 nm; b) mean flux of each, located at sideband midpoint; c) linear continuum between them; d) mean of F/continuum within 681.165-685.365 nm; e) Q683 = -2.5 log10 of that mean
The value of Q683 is 0.04 mag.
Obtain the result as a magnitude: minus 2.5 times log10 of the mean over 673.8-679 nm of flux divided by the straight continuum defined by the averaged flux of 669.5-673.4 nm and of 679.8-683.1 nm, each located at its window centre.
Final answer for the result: 0.05 mag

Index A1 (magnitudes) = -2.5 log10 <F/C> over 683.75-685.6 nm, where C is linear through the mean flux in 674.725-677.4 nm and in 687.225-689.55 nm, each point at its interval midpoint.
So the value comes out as 0.04 mag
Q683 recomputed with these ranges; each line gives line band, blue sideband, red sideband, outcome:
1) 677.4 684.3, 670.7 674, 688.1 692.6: 0.07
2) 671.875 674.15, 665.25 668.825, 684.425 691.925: -0.06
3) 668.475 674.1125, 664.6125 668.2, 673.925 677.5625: -0.06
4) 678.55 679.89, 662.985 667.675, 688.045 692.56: 0.04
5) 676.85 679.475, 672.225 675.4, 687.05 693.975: 0.05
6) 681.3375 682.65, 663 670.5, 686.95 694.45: 0.01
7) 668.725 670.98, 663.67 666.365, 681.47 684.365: -0.04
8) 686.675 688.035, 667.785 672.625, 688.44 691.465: 0.05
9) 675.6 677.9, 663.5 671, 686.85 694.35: 0.02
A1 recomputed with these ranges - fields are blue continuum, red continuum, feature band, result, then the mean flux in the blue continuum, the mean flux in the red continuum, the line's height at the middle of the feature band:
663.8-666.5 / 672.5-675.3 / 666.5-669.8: -0.01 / 10.1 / 10.2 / 10.2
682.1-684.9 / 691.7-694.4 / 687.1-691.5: -0.04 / 9.56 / 10.1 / 9.86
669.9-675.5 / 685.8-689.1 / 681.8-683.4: 0.03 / 10.3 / 10.1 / 10.2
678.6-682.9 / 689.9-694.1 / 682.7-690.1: 0.01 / 9.97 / 10.1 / 10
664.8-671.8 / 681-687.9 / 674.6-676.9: 0.03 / 10.2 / 9.89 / 10.1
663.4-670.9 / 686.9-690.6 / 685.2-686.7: -0.01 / 10.2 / 10.1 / 10.1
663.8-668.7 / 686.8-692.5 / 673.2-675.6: 0.01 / 10.1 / 10.1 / 10.1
